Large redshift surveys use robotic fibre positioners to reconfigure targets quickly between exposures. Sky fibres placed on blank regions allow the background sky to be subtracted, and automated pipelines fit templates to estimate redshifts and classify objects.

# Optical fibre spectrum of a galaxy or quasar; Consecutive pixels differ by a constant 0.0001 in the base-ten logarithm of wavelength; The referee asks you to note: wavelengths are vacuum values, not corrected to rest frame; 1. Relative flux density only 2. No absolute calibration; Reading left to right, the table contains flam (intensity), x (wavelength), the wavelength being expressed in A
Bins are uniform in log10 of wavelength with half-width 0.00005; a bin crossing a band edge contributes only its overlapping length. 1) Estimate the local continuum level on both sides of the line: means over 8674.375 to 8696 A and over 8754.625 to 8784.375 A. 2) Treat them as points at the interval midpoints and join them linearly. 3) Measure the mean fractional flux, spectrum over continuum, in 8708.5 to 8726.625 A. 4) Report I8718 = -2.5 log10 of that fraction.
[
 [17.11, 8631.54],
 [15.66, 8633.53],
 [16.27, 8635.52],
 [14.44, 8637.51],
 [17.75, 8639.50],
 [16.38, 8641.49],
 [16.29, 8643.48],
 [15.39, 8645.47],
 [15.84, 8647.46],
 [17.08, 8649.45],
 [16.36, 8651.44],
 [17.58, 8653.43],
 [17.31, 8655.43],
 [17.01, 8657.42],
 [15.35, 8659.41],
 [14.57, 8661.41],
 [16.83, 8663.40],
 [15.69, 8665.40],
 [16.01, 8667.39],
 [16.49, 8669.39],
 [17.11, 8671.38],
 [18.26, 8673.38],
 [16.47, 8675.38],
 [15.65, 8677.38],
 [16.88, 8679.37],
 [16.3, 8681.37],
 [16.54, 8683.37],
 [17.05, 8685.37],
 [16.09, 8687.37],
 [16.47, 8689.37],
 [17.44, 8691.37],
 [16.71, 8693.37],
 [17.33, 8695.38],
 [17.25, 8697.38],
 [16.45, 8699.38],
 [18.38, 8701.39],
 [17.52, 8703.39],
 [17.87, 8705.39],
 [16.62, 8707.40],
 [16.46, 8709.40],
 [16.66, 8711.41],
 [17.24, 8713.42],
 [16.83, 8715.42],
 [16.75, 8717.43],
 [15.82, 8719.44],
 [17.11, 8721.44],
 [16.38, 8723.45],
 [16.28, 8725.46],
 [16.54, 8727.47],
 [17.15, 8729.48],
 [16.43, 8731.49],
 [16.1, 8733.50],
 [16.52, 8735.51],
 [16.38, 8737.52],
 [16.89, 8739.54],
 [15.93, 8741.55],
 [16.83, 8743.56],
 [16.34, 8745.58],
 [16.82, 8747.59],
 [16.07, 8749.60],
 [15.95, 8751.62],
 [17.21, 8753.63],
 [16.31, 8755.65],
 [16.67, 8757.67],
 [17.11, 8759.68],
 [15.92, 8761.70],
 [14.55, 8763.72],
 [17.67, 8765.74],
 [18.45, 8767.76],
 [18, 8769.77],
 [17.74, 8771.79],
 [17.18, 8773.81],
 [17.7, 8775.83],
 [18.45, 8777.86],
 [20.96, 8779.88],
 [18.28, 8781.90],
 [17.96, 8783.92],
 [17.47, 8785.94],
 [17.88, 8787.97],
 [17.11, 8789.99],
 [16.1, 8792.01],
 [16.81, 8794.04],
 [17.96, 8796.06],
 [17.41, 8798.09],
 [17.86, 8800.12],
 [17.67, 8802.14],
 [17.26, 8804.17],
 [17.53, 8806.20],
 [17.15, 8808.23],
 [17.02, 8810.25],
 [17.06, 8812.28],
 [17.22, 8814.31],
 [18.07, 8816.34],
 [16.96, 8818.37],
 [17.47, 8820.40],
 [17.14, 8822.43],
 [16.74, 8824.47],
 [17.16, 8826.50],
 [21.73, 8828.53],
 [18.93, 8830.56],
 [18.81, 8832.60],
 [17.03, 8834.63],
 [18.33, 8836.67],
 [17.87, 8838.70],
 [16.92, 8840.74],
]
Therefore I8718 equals 0.02 mag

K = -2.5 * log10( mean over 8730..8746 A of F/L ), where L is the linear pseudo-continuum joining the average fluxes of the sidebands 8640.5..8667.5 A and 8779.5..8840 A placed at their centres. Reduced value 0.04 mag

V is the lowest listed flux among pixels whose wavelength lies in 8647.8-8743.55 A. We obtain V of 14.57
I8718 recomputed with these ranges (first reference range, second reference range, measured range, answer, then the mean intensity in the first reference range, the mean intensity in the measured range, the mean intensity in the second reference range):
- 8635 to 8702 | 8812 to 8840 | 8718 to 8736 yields 0.04 mag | 16.6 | 16.5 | 17.9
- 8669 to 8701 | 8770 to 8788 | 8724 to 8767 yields 0.08 mag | 16.8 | 16.5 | 18.2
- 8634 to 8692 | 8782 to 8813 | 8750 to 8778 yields 0.01 mag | 16.4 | 17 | 17.4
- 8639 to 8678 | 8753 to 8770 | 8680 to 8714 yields -0.02 mag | 16.5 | 17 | 16.8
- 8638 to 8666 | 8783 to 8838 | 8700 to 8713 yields -0.03 mag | 16.4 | 17.2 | 17.6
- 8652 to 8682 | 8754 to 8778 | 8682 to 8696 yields -0.01 mag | 16.5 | 16.8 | 17.1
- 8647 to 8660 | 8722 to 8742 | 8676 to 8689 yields 0.01 mag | 16.7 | 16.4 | 16.5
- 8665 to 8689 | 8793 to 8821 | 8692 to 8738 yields 0.00 mag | 16.6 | 16.8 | 17.4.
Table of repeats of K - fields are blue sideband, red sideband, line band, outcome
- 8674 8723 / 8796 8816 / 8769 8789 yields -0.05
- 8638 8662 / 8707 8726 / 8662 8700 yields -0.01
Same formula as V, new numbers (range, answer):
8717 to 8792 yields 14.55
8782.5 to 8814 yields 16.1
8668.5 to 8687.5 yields 15.65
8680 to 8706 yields 16.09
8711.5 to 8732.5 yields 15.82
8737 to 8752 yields 15.93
